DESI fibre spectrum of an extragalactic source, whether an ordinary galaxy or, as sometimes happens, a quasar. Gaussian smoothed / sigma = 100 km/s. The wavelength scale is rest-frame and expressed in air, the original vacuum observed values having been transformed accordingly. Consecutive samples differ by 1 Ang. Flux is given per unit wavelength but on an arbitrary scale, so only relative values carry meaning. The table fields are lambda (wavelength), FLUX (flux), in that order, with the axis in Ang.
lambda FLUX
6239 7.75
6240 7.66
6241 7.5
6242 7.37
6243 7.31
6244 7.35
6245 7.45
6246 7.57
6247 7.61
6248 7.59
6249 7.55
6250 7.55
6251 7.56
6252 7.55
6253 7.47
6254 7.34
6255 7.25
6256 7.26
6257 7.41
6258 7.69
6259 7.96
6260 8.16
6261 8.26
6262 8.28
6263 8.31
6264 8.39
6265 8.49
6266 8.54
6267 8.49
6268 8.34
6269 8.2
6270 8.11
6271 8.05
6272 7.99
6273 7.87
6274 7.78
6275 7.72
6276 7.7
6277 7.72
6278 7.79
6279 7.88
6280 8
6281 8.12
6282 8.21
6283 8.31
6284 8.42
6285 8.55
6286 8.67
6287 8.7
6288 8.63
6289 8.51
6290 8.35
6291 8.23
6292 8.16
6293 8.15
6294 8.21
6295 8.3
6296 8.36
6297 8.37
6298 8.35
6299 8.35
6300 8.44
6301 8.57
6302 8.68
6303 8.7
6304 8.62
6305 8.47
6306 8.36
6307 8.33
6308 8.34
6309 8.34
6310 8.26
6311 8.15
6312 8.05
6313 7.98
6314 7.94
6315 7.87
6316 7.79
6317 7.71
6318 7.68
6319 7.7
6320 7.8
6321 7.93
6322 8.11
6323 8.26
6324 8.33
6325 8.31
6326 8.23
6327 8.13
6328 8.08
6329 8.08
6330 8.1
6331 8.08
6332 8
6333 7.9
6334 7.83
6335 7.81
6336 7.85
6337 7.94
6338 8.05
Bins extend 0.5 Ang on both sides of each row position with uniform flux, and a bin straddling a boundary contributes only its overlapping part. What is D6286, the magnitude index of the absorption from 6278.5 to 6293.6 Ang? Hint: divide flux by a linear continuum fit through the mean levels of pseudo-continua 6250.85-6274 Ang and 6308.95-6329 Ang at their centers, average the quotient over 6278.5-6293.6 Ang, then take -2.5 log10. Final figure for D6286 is -0.05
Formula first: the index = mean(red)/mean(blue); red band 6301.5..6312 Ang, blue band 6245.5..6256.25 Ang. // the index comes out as 1.1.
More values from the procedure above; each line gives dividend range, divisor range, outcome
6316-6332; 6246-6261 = 1.06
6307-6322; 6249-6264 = 1.03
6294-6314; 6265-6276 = 1.03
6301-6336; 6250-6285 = 1.02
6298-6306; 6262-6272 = 1.03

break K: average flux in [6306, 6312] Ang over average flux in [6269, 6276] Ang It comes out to 1.04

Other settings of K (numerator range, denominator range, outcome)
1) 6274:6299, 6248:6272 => 1.04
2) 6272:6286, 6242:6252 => 1.07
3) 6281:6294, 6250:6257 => 1.13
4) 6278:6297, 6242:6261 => 1.10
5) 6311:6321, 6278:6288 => 0.95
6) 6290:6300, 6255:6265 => 1.04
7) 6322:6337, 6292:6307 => 0.96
